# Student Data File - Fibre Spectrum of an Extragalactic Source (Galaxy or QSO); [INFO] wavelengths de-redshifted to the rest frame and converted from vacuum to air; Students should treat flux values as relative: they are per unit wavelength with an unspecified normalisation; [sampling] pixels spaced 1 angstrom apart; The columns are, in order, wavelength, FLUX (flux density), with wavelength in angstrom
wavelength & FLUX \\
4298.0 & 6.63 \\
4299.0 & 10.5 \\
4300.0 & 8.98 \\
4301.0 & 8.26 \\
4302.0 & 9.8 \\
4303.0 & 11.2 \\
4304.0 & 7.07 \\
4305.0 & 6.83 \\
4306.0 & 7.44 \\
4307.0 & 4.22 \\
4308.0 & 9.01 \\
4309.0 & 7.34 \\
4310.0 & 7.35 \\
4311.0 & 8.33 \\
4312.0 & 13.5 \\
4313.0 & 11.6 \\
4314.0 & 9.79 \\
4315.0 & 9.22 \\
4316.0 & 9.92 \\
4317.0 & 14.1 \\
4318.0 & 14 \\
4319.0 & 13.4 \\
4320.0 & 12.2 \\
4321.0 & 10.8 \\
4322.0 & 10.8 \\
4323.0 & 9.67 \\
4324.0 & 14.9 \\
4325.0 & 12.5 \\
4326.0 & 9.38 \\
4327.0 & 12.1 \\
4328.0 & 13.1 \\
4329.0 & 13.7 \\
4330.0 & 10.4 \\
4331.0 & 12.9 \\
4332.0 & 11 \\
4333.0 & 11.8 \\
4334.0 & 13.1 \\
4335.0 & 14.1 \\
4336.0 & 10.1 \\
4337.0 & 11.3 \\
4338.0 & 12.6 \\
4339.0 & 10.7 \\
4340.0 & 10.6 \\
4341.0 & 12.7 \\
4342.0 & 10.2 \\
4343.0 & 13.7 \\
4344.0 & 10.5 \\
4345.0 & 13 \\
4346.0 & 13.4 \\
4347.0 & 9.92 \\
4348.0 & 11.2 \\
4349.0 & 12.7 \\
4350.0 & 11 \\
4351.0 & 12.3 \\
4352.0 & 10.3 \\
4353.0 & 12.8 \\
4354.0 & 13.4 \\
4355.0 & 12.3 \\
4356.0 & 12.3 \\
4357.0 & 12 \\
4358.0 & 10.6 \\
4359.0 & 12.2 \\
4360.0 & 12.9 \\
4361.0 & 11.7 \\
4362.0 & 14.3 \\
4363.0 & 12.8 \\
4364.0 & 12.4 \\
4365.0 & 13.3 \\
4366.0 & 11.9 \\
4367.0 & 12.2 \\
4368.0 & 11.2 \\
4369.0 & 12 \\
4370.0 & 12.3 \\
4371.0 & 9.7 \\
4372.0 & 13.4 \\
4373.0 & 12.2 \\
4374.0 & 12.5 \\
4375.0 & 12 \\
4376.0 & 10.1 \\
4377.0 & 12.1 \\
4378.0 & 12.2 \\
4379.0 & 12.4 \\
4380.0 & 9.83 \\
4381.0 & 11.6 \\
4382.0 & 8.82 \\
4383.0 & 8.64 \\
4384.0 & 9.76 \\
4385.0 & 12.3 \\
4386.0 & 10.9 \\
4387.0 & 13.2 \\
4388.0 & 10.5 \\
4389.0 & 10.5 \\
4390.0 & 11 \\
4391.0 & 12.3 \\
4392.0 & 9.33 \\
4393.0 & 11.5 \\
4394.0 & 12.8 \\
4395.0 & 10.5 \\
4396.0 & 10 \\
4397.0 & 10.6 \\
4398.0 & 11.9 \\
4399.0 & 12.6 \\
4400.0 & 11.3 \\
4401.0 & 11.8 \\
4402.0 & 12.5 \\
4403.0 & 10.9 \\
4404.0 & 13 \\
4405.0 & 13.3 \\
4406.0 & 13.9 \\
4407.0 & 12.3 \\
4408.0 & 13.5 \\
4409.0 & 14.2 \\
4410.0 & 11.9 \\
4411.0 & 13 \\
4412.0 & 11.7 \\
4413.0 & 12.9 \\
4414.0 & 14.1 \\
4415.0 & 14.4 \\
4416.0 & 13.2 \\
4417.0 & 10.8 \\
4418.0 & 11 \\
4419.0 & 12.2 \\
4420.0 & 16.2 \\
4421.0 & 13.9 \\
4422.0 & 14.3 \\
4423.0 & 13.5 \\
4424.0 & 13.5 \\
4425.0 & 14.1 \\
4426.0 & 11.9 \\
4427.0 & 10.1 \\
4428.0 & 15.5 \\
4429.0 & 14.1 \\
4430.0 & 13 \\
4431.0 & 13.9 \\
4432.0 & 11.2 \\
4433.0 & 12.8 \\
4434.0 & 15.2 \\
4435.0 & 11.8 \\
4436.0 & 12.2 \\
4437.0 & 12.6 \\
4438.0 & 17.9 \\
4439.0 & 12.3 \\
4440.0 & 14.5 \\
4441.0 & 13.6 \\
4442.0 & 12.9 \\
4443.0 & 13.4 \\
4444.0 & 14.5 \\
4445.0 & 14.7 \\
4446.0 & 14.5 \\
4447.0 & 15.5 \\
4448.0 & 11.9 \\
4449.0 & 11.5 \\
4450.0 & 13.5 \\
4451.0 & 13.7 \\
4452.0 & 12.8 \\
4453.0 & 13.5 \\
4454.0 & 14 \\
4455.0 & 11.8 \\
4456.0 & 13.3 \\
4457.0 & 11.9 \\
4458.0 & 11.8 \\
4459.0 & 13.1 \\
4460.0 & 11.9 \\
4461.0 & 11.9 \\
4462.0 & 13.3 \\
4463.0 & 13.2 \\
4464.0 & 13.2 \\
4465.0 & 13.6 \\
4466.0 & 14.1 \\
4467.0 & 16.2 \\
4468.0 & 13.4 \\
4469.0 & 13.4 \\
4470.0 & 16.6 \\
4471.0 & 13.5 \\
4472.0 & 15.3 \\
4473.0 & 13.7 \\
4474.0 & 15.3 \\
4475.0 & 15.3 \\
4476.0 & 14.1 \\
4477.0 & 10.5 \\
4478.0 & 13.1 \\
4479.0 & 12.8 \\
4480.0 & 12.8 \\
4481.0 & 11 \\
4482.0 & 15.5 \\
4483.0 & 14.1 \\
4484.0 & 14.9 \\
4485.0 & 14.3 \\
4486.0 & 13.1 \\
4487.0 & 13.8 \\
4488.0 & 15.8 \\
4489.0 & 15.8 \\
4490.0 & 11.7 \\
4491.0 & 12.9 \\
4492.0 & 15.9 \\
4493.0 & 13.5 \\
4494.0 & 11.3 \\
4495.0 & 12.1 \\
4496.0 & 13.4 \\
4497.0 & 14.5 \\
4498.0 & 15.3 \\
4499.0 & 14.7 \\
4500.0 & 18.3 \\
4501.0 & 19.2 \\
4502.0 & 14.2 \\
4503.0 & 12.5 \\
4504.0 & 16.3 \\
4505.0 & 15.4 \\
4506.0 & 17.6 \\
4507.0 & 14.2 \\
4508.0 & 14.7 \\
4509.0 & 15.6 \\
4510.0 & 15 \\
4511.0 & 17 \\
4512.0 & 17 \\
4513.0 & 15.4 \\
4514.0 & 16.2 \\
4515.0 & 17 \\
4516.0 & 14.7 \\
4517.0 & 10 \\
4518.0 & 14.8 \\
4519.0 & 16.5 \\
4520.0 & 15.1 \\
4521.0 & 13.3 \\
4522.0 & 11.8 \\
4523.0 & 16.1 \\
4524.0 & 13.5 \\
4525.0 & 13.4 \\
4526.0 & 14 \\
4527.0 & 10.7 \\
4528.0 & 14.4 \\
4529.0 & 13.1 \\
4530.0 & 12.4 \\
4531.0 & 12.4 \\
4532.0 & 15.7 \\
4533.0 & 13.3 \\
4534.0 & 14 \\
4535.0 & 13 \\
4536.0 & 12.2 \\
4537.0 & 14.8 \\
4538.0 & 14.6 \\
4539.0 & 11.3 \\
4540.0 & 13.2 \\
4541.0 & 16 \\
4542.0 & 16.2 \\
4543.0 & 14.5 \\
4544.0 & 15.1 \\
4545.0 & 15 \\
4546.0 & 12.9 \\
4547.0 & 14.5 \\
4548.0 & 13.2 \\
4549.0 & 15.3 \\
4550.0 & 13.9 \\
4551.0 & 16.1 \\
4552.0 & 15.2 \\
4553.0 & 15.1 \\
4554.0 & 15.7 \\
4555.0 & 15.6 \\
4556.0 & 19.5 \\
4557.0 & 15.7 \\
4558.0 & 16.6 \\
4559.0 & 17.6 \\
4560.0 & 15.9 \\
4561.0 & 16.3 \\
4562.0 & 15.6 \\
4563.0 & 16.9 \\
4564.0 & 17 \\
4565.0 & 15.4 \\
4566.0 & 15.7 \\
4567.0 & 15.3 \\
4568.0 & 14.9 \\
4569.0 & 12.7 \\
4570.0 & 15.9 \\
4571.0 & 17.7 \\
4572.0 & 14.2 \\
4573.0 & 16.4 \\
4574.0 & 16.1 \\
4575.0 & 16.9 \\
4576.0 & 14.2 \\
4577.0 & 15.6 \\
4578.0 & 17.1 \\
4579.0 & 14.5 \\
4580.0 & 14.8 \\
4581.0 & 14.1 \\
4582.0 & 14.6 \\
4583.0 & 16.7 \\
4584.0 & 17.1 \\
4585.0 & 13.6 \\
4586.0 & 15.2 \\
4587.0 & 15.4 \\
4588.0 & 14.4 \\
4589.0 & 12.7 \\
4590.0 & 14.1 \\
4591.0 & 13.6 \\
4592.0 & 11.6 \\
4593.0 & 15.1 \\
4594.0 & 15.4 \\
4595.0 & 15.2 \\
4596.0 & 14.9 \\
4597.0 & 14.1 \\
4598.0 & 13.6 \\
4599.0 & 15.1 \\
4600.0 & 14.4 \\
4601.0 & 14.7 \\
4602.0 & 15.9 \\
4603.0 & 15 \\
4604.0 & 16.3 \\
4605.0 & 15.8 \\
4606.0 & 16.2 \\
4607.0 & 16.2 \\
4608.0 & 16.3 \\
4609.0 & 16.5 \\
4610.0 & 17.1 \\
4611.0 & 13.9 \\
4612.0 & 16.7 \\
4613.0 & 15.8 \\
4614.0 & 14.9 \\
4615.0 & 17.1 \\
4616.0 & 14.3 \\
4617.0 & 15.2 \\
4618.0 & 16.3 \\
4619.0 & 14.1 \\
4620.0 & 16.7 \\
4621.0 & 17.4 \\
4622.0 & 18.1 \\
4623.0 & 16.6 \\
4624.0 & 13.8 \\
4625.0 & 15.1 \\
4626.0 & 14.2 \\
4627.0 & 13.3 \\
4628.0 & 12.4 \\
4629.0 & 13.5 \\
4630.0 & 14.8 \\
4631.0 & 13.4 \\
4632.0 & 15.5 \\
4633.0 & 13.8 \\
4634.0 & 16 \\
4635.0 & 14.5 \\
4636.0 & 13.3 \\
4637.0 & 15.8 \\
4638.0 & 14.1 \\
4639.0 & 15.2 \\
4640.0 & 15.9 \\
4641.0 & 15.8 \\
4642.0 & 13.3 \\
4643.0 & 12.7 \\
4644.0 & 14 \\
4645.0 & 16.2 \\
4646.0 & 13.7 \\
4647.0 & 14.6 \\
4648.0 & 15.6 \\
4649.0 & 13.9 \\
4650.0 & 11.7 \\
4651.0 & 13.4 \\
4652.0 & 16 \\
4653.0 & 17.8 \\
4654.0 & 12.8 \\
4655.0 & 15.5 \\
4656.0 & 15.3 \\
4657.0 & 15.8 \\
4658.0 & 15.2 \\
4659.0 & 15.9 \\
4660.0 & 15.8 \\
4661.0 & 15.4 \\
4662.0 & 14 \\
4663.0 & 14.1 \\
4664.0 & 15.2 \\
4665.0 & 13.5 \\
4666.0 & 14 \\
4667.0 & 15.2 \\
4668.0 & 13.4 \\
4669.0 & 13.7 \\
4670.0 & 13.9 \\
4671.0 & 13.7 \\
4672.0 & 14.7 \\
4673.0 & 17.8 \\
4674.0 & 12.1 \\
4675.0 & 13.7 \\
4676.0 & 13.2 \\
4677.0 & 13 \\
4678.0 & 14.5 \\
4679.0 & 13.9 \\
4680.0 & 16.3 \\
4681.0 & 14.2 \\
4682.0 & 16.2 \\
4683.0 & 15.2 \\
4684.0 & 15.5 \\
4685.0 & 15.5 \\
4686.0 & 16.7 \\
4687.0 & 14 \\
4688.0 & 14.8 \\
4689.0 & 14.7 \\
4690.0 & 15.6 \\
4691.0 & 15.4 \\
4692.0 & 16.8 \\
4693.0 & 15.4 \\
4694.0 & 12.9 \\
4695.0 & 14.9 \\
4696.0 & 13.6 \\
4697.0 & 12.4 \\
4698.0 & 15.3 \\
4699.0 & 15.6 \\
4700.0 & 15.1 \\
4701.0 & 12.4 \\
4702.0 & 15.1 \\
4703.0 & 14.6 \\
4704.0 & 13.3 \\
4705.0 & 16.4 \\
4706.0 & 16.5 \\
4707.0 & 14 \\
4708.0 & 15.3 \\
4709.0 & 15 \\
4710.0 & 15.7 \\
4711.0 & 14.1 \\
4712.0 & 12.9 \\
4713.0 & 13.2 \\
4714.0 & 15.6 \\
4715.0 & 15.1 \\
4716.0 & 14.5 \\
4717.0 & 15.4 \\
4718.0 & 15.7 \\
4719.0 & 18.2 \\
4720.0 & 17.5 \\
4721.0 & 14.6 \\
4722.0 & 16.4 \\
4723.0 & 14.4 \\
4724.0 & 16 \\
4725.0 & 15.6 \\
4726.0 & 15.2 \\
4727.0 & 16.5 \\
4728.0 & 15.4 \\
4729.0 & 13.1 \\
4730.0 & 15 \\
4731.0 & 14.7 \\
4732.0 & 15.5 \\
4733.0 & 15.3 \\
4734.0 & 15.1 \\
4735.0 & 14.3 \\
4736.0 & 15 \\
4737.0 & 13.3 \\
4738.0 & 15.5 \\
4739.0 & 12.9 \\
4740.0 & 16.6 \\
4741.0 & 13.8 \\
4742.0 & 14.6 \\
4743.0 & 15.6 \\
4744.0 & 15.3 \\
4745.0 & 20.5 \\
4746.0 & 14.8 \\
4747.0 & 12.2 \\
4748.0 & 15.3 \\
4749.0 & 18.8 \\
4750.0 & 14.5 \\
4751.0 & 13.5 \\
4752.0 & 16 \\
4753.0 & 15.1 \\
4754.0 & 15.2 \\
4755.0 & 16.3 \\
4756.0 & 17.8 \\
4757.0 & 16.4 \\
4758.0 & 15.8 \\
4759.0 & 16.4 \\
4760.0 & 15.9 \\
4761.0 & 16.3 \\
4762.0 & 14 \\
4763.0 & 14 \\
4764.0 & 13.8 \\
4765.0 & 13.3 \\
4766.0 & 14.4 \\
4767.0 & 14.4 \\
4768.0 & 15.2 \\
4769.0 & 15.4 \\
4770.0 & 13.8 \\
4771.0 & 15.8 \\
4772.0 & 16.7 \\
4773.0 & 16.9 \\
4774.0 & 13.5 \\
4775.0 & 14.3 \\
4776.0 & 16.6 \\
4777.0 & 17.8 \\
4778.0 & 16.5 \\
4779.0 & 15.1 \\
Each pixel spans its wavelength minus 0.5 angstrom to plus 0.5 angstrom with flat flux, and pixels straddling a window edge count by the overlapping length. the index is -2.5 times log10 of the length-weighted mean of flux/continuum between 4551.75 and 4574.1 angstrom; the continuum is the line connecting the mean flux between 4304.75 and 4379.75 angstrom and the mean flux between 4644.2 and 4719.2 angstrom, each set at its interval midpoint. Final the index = -0.17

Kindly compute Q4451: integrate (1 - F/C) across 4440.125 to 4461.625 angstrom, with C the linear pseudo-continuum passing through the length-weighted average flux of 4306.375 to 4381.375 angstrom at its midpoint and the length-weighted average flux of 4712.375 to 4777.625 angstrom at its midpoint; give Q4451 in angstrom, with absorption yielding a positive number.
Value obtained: -0.96 angstrom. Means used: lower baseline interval 11.6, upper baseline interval 15.3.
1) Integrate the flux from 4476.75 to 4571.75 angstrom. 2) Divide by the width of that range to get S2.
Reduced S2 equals 14.6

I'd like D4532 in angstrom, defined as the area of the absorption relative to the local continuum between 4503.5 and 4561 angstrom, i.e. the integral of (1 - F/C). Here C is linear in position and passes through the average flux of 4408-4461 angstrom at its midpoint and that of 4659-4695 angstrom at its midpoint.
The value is -3.8 angstrom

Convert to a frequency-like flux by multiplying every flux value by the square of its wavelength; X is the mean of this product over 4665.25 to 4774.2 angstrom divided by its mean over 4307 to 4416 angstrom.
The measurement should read 1.50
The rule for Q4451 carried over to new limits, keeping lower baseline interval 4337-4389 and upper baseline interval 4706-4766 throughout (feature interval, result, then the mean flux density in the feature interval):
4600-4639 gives -3.14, 15.3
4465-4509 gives -4.89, 14.3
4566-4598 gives -2.74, 15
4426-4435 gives -0.51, 13.1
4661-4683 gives 0.42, 14.3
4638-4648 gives -0.19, 14.6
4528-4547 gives -0.76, 13.9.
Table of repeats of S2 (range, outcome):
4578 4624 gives 15.3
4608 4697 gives 14.8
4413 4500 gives 13.5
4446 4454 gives 13.3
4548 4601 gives 15.3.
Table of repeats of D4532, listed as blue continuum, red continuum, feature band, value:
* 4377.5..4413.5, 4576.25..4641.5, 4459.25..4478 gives -1.4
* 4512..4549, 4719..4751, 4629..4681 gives 0.9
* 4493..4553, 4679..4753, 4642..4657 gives 0.4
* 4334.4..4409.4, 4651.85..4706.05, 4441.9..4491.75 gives -3.4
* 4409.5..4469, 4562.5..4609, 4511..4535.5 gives 0.4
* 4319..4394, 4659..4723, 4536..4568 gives -4.1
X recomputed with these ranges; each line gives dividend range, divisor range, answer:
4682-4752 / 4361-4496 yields 1.33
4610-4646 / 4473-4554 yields 1.10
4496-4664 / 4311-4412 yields 1.40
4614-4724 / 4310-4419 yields 1.43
